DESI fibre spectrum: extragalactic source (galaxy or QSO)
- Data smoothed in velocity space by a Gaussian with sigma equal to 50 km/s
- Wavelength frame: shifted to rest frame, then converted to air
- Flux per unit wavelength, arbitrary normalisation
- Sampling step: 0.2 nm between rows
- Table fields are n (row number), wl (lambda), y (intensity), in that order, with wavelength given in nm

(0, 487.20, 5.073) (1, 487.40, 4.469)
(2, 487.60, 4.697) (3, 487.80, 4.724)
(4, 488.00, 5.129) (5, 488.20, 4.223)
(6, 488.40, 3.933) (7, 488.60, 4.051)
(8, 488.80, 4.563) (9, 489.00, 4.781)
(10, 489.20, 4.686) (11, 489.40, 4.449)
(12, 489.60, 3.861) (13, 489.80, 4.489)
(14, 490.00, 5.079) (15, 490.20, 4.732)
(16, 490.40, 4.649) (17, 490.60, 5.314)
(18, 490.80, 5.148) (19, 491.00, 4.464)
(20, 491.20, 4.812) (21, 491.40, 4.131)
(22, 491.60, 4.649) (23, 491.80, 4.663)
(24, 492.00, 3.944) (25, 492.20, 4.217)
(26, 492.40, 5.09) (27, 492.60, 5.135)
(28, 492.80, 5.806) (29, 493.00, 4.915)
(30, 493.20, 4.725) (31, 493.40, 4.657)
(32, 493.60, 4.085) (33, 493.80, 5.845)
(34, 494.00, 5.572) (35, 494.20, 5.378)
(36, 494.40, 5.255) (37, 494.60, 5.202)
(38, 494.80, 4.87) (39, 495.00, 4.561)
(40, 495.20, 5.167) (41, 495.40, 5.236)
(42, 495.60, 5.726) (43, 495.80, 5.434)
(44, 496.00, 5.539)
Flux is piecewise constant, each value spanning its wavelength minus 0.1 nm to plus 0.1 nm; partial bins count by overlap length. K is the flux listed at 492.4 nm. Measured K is 5.09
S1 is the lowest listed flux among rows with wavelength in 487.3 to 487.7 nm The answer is 4.469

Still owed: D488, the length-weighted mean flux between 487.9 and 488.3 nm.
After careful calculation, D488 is 4.68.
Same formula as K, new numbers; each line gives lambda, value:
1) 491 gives 4.464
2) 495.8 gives 5.434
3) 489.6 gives 3.861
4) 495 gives 4.561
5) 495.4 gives 5.236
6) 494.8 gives 4.87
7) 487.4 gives 4.469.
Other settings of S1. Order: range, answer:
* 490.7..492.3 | 3.944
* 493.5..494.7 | 4.085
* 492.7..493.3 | 4.725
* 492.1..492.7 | 4.217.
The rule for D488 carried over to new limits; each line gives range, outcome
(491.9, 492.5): 4.42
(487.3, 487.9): 4.63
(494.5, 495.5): 5.01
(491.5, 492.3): 4.37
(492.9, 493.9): 4.85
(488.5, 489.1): 4.46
